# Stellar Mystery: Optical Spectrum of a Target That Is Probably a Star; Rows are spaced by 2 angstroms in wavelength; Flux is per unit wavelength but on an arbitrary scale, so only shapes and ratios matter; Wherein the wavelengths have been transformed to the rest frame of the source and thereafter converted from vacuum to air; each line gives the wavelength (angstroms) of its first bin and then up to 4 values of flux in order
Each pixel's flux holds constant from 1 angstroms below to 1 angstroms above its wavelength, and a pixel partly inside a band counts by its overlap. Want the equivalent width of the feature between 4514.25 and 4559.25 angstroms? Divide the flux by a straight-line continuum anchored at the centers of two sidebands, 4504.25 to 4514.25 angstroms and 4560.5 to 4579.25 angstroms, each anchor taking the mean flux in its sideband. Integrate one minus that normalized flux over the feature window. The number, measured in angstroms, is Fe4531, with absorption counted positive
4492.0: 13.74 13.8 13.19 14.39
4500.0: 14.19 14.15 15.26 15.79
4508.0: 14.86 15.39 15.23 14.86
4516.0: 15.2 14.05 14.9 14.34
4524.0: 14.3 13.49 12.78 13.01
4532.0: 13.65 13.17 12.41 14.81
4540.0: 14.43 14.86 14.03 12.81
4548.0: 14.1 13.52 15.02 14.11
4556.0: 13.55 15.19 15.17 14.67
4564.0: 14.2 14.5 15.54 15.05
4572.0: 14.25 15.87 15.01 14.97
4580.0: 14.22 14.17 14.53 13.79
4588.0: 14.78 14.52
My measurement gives 3.2 angstroms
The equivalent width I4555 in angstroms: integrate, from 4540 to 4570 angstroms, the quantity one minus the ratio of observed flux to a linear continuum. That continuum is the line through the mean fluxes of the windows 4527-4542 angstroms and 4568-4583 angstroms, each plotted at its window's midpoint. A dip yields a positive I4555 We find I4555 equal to -0.42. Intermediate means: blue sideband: 13.6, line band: 14.4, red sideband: 14.8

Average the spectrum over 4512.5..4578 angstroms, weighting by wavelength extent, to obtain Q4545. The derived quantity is 14.3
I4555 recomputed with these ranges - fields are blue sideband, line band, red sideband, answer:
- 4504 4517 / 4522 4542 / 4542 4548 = 0.9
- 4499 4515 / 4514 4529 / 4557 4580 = 0.8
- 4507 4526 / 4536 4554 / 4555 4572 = 0.8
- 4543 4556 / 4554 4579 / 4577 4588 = -1.2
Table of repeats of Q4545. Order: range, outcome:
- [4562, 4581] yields 14.8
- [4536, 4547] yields 14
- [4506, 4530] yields 14.5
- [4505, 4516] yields 15.2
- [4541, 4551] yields 13.9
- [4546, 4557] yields 13.9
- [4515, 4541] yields 13.9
